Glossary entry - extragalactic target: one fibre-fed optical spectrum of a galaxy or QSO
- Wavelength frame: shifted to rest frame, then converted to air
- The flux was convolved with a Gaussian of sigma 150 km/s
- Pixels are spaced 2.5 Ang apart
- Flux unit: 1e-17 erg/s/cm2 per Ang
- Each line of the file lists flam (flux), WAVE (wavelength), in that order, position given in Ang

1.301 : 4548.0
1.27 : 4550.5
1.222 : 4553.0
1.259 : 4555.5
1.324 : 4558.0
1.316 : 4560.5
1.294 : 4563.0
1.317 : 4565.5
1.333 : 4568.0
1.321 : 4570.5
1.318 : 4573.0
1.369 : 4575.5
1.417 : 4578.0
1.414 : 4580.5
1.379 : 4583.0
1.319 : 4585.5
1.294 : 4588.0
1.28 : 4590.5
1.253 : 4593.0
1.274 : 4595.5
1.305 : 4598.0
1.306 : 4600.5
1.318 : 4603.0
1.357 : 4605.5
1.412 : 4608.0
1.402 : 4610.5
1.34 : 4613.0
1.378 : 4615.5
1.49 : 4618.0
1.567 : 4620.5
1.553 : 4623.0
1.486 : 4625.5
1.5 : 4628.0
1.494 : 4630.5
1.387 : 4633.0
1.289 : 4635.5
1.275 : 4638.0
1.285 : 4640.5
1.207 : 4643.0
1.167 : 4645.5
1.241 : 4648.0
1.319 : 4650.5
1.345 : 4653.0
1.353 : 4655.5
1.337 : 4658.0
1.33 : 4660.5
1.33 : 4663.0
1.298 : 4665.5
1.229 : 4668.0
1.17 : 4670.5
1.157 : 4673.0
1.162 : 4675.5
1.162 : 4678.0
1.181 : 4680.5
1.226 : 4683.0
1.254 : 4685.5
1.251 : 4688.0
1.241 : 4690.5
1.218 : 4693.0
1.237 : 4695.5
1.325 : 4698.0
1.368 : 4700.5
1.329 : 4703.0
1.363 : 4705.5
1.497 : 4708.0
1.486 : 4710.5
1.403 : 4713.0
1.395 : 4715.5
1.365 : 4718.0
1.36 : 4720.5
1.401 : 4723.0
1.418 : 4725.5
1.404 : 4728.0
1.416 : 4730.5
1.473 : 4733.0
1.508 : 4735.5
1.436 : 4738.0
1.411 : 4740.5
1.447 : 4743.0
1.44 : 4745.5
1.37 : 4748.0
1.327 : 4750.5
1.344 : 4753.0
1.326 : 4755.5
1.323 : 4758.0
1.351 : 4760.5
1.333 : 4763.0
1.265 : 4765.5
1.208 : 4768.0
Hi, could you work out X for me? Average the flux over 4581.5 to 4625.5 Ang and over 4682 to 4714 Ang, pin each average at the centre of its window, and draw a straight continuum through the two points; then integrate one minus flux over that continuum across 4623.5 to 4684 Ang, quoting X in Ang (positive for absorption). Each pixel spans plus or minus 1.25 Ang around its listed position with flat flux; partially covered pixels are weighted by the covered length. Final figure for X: 2.4 Ang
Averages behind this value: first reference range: 1.37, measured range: 1.29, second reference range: 1.32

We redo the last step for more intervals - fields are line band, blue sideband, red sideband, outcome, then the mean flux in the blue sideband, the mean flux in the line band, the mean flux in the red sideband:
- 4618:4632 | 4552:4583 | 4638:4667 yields -2.3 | 1.33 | 1.51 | 1.29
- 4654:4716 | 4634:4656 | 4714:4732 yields 2.1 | 1.27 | 1.29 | 1.4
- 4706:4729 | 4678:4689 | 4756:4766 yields -2.7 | 1.22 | 1.41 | 1.32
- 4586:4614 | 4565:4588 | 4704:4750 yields 0.8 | 1.35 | 1.32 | 1.42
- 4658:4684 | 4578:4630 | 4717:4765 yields 2.9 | 1.38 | 1.23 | 1.39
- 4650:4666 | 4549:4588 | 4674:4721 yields -0.3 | 1.32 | 1.33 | 1.3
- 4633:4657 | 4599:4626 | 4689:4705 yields 1.5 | 1.42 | 1.28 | 1.29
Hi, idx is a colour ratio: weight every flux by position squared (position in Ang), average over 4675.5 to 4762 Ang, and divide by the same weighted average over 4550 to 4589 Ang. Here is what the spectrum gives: 1.09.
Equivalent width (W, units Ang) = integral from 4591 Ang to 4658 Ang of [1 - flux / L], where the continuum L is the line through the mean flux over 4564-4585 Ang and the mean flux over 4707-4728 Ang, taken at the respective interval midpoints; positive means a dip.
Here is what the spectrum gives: 0.96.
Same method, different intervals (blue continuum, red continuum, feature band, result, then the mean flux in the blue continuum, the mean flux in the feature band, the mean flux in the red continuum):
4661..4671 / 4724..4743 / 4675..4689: 1.1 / 1.27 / 1.21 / 1.44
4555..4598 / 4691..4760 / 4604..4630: -2.1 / 1.32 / 1.45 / 1.38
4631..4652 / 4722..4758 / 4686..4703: 0.9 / 1.28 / 1.28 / 1.41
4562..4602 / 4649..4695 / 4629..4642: -0.6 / 1.32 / 1.35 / 1.25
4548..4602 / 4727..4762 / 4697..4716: -0.2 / 1.31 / 1.4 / 1.4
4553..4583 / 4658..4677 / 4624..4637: -1.6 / 1.33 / 1.43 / 1.24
